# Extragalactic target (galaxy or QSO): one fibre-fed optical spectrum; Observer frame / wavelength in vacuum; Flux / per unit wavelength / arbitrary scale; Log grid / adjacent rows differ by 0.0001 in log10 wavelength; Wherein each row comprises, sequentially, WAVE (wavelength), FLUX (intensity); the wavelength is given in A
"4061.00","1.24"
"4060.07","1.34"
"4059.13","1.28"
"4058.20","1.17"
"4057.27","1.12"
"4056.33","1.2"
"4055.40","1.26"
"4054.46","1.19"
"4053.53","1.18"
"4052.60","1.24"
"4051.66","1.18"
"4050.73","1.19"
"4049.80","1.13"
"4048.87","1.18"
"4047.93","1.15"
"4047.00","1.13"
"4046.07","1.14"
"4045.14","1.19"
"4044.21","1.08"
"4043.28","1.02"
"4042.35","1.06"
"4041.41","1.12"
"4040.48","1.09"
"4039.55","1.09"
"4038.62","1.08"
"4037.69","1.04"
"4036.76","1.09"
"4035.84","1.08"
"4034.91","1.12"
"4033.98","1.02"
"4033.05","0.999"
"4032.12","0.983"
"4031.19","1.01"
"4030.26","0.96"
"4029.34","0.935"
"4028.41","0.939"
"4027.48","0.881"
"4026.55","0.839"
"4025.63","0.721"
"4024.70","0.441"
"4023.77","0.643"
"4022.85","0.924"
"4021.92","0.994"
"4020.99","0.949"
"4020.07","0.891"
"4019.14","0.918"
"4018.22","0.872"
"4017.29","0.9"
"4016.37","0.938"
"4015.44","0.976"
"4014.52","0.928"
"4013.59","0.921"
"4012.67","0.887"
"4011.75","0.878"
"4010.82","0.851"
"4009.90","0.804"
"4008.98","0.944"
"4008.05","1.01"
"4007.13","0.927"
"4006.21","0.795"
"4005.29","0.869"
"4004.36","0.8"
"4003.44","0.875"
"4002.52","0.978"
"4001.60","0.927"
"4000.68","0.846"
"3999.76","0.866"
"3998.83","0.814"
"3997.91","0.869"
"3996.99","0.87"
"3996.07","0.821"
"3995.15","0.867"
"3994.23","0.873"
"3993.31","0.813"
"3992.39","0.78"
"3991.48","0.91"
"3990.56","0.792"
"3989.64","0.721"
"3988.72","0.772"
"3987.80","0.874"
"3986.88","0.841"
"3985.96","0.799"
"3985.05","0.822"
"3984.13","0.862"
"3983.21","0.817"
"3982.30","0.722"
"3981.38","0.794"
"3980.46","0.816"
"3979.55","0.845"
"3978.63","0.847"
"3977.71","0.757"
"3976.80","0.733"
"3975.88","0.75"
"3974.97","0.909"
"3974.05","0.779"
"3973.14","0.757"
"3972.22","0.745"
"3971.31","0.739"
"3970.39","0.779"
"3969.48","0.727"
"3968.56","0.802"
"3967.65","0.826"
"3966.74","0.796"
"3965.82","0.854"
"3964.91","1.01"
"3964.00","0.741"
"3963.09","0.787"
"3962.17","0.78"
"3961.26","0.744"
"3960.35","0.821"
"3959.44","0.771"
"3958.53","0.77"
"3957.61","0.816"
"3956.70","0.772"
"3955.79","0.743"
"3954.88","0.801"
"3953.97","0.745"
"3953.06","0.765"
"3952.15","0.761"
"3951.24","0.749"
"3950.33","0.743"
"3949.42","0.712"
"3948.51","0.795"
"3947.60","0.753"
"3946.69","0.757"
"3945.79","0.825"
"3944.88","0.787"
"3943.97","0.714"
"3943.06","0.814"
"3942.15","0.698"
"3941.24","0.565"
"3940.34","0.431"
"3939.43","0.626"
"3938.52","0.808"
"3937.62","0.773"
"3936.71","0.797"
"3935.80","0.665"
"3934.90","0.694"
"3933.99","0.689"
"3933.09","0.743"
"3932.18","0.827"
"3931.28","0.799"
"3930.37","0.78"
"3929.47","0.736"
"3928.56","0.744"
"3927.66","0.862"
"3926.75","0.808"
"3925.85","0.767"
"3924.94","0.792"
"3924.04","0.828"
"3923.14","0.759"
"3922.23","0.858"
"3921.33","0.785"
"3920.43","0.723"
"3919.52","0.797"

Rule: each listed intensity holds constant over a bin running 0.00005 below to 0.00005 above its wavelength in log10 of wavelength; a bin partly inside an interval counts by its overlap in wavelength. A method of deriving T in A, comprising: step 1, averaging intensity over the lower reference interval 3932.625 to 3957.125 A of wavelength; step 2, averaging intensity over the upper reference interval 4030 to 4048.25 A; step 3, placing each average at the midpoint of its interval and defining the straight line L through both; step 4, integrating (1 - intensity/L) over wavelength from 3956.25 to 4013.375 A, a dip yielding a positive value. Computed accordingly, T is 3.2 A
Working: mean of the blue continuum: 0.731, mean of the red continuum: 1.07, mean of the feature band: 0.826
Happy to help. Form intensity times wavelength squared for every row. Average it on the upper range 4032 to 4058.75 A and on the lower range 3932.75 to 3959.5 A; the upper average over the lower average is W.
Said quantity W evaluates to 1.61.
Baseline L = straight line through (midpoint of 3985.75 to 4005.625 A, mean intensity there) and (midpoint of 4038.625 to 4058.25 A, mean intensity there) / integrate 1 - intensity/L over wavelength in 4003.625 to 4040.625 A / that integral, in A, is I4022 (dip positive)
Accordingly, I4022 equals 2.7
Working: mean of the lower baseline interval 0.844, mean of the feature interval 0.922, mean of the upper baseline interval 1.15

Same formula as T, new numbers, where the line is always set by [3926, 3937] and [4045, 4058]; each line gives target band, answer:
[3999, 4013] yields 1.88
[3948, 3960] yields 1.06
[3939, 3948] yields 1.20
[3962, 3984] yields 2.60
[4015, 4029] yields 2.84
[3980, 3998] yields 2.62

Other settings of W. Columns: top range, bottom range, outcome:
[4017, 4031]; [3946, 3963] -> 1.15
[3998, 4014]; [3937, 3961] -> 1.22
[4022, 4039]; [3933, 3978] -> 1.27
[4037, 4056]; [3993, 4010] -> 1.33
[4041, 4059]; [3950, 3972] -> 1.54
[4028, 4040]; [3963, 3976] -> 1.32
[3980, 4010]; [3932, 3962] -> 1.17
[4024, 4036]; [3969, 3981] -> 1.19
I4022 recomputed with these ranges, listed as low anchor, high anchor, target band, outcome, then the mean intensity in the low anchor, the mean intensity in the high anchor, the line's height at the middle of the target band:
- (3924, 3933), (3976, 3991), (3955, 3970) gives 0.0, 0.79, 0.799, 0.796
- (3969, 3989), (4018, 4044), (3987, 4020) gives 0.0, 0.795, 0.956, 0.871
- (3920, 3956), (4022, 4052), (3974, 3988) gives 0.9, 0.751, 1.01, 0.865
